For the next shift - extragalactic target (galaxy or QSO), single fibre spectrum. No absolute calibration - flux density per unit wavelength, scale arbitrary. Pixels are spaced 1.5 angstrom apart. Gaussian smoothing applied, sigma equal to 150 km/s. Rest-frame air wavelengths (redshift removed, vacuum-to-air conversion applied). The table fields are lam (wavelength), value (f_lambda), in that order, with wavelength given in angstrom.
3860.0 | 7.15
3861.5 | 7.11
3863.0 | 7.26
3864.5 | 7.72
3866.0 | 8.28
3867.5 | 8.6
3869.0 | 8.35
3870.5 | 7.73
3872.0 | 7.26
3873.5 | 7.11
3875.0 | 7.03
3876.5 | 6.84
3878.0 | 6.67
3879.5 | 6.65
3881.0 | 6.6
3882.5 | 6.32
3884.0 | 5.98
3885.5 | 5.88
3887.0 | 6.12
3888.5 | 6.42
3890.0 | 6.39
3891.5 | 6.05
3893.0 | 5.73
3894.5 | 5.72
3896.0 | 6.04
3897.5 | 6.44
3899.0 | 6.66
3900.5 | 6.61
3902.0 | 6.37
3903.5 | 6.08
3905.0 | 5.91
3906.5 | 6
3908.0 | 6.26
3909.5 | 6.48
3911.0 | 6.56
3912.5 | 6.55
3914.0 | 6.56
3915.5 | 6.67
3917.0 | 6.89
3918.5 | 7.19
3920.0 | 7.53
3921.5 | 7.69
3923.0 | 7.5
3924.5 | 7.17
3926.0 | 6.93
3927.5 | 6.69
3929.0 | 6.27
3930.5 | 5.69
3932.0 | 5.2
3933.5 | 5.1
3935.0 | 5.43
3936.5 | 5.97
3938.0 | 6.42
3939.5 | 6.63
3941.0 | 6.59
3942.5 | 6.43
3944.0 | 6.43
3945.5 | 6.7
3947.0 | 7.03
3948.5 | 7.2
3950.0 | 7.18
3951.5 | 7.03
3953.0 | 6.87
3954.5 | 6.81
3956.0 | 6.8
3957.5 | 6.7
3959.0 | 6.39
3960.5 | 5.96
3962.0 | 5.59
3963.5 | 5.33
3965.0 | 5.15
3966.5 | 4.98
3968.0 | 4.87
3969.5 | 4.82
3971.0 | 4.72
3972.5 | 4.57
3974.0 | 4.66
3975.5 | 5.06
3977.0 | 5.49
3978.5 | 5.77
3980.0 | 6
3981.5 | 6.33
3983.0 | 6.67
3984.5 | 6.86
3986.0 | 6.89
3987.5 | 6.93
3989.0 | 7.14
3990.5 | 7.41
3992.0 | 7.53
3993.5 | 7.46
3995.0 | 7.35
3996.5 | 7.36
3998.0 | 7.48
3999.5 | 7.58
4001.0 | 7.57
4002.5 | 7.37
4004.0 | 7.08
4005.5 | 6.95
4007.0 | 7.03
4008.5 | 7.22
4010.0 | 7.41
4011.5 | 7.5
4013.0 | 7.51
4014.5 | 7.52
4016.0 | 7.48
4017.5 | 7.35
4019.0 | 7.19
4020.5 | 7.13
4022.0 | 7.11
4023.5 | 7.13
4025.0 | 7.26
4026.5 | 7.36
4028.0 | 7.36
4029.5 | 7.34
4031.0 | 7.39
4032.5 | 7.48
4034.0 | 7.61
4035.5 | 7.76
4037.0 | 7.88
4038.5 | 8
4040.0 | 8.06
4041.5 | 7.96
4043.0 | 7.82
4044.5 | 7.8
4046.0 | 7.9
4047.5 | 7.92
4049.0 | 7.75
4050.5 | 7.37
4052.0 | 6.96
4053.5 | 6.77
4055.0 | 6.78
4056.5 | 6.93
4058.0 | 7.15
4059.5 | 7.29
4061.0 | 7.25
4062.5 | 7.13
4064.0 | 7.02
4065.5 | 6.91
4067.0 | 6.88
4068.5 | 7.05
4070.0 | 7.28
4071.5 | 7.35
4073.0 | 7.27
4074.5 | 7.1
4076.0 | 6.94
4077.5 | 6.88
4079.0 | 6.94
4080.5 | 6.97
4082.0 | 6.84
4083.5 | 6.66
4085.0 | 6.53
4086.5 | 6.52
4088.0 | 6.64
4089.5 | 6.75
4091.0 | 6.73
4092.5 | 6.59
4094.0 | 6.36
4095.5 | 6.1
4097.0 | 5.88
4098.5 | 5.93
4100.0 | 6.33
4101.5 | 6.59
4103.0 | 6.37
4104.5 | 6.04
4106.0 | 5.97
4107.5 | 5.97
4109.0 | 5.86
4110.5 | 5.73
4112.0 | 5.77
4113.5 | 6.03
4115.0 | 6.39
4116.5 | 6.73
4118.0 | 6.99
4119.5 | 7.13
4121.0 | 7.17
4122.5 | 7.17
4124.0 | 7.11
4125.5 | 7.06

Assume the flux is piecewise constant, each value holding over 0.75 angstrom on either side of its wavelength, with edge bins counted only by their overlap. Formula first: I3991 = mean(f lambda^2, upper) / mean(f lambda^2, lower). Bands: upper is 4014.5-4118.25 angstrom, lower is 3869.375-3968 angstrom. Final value 1.2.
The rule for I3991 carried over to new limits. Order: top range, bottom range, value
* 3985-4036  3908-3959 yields 1.15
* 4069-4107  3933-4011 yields 1.09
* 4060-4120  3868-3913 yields 1.12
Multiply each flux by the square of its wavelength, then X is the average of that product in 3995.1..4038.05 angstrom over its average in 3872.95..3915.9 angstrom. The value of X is 1.23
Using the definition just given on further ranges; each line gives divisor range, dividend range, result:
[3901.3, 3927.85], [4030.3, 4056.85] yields 1.20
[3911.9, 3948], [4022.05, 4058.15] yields 1.21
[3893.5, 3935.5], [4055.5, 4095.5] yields 1.16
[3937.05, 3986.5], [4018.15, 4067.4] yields 1.26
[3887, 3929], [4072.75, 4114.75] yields 1.08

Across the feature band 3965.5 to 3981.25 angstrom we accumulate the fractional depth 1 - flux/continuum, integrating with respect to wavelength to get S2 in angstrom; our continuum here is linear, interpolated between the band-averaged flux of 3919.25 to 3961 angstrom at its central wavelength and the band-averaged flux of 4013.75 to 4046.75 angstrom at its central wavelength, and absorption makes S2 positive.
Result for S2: 4.10 angstrom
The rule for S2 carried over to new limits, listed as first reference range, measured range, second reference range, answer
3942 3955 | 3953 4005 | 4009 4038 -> 5.6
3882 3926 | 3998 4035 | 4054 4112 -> -4.2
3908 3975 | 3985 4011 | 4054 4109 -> -3.4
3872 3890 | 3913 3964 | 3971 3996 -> -1.0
